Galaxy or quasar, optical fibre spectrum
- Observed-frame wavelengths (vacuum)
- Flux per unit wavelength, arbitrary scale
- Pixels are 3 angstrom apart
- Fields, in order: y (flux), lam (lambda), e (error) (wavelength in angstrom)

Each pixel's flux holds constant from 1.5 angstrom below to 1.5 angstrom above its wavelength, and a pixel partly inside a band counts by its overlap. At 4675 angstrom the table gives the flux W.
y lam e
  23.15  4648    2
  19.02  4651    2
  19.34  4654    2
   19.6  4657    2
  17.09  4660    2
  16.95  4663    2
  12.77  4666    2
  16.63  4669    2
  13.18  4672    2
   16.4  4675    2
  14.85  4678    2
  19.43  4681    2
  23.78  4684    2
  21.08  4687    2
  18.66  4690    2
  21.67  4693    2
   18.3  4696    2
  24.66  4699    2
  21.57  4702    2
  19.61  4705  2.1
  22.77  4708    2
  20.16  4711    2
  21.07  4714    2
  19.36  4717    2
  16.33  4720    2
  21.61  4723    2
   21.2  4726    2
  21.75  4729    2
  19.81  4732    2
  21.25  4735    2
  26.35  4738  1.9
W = 16.4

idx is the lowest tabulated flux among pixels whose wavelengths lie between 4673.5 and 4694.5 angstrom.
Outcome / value 14.85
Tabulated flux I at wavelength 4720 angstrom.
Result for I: 16.33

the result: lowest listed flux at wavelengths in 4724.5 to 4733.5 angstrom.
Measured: 19.81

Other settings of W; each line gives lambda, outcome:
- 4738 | 26.35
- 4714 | 21.07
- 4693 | 21.67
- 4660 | 17.09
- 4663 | 16.95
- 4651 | 19.02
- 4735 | 21.25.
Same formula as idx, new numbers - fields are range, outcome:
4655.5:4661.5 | 17.09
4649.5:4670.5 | 12.77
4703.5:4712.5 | 19.61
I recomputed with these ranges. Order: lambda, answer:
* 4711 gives 20.16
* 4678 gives 14.85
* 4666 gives 12.77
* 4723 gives 21.61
